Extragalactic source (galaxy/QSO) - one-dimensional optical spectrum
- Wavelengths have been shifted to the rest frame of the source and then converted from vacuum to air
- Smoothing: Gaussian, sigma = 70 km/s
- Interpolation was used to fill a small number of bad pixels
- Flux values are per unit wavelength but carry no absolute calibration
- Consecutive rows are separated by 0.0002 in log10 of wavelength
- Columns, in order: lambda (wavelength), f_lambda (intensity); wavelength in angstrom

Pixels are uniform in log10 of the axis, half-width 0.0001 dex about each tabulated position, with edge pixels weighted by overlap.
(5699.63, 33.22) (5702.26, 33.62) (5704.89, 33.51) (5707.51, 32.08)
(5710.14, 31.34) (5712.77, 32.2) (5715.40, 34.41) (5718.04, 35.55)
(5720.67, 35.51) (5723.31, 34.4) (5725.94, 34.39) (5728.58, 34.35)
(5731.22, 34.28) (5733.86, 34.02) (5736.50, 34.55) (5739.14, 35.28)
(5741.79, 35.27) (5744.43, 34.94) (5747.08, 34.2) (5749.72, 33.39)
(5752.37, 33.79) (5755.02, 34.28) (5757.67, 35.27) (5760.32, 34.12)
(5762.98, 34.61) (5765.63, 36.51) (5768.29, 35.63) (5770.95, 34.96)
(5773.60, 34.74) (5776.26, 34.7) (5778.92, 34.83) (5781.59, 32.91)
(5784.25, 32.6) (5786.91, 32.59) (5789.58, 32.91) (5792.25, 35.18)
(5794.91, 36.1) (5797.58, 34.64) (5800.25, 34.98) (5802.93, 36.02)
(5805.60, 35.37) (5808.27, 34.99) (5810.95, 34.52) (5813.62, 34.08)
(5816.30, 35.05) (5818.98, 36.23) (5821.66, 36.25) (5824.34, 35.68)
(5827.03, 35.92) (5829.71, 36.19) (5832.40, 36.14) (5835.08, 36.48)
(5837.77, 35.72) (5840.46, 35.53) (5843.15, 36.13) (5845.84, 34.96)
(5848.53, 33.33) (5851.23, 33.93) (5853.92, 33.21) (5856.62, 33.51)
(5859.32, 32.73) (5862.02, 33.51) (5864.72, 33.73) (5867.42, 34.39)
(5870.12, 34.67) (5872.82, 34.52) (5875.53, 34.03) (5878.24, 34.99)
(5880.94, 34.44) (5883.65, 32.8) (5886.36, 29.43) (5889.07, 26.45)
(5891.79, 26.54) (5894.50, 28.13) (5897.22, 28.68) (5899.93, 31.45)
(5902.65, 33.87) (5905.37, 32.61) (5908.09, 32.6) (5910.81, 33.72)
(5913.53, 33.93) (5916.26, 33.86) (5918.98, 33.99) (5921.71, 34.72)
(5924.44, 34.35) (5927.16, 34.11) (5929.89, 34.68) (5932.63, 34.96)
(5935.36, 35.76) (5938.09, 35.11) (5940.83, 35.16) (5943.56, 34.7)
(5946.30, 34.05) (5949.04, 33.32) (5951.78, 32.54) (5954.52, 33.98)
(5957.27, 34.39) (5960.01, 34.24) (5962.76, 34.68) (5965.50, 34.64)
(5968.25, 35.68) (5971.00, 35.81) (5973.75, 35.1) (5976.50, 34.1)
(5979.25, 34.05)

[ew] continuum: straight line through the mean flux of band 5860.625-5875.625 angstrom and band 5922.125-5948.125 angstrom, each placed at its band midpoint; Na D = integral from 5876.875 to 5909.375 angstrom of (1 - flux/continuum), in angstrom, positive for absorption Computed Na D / 3.2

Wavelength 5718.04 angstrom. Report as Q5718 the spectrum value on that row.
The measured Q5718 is 35.55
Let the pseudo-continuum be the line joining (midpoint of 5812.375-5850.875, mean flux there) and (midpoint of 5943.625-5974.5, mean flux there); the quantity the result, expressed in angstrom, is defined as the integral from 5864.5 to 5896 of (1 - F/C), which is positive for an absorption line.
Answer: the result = 2.8 angstrom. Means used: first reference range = 35.5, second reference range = 34.4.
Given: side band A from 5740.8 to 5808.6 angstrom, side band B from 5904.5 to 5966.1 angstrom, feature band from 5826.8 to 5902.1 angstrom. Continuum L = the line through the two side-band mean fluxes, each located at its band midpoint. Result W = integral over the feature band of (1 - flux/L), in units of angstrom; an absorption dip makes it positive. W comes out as 2.50 angstrom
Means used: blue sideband 34.6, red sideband 34.2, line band 33.2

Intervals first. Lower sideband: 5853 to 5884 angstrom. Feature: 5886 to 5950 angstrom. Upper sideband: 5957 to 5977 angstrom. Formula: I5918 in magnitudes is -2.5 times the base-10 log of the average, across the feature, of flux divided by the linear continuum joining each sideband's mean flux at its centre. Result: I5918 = 0.052 mag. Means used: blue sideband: 33.9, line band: 32.8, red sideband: 34.9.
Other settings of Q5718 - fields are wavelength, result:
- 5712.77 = 32.2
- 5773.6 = 34.74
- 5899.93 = 31.45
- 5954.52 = 33.98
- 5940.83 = 35.16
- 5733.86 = 34.02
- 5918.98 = 33.99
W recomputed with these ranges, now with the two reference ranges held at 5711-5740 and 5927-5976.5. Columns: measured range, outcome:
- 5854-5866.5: 0.4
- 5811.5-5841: -1.1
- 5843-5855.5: 0.1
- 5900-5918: 0.7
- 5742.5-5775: -0.3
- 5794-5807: -0.4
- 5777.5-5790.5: 0.5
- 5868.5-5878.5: 0.0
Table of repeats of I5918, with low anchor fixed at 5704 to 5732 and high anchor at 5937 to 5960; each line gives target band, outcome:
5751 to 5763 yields -0.016 mag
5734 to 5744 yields -0.034 mag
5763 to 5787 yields -0.019 mag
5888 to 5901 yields 0.205 mag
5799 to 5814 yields -0.035 mag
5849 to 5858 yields 0.016 mag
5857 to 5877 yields 0.004 mag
